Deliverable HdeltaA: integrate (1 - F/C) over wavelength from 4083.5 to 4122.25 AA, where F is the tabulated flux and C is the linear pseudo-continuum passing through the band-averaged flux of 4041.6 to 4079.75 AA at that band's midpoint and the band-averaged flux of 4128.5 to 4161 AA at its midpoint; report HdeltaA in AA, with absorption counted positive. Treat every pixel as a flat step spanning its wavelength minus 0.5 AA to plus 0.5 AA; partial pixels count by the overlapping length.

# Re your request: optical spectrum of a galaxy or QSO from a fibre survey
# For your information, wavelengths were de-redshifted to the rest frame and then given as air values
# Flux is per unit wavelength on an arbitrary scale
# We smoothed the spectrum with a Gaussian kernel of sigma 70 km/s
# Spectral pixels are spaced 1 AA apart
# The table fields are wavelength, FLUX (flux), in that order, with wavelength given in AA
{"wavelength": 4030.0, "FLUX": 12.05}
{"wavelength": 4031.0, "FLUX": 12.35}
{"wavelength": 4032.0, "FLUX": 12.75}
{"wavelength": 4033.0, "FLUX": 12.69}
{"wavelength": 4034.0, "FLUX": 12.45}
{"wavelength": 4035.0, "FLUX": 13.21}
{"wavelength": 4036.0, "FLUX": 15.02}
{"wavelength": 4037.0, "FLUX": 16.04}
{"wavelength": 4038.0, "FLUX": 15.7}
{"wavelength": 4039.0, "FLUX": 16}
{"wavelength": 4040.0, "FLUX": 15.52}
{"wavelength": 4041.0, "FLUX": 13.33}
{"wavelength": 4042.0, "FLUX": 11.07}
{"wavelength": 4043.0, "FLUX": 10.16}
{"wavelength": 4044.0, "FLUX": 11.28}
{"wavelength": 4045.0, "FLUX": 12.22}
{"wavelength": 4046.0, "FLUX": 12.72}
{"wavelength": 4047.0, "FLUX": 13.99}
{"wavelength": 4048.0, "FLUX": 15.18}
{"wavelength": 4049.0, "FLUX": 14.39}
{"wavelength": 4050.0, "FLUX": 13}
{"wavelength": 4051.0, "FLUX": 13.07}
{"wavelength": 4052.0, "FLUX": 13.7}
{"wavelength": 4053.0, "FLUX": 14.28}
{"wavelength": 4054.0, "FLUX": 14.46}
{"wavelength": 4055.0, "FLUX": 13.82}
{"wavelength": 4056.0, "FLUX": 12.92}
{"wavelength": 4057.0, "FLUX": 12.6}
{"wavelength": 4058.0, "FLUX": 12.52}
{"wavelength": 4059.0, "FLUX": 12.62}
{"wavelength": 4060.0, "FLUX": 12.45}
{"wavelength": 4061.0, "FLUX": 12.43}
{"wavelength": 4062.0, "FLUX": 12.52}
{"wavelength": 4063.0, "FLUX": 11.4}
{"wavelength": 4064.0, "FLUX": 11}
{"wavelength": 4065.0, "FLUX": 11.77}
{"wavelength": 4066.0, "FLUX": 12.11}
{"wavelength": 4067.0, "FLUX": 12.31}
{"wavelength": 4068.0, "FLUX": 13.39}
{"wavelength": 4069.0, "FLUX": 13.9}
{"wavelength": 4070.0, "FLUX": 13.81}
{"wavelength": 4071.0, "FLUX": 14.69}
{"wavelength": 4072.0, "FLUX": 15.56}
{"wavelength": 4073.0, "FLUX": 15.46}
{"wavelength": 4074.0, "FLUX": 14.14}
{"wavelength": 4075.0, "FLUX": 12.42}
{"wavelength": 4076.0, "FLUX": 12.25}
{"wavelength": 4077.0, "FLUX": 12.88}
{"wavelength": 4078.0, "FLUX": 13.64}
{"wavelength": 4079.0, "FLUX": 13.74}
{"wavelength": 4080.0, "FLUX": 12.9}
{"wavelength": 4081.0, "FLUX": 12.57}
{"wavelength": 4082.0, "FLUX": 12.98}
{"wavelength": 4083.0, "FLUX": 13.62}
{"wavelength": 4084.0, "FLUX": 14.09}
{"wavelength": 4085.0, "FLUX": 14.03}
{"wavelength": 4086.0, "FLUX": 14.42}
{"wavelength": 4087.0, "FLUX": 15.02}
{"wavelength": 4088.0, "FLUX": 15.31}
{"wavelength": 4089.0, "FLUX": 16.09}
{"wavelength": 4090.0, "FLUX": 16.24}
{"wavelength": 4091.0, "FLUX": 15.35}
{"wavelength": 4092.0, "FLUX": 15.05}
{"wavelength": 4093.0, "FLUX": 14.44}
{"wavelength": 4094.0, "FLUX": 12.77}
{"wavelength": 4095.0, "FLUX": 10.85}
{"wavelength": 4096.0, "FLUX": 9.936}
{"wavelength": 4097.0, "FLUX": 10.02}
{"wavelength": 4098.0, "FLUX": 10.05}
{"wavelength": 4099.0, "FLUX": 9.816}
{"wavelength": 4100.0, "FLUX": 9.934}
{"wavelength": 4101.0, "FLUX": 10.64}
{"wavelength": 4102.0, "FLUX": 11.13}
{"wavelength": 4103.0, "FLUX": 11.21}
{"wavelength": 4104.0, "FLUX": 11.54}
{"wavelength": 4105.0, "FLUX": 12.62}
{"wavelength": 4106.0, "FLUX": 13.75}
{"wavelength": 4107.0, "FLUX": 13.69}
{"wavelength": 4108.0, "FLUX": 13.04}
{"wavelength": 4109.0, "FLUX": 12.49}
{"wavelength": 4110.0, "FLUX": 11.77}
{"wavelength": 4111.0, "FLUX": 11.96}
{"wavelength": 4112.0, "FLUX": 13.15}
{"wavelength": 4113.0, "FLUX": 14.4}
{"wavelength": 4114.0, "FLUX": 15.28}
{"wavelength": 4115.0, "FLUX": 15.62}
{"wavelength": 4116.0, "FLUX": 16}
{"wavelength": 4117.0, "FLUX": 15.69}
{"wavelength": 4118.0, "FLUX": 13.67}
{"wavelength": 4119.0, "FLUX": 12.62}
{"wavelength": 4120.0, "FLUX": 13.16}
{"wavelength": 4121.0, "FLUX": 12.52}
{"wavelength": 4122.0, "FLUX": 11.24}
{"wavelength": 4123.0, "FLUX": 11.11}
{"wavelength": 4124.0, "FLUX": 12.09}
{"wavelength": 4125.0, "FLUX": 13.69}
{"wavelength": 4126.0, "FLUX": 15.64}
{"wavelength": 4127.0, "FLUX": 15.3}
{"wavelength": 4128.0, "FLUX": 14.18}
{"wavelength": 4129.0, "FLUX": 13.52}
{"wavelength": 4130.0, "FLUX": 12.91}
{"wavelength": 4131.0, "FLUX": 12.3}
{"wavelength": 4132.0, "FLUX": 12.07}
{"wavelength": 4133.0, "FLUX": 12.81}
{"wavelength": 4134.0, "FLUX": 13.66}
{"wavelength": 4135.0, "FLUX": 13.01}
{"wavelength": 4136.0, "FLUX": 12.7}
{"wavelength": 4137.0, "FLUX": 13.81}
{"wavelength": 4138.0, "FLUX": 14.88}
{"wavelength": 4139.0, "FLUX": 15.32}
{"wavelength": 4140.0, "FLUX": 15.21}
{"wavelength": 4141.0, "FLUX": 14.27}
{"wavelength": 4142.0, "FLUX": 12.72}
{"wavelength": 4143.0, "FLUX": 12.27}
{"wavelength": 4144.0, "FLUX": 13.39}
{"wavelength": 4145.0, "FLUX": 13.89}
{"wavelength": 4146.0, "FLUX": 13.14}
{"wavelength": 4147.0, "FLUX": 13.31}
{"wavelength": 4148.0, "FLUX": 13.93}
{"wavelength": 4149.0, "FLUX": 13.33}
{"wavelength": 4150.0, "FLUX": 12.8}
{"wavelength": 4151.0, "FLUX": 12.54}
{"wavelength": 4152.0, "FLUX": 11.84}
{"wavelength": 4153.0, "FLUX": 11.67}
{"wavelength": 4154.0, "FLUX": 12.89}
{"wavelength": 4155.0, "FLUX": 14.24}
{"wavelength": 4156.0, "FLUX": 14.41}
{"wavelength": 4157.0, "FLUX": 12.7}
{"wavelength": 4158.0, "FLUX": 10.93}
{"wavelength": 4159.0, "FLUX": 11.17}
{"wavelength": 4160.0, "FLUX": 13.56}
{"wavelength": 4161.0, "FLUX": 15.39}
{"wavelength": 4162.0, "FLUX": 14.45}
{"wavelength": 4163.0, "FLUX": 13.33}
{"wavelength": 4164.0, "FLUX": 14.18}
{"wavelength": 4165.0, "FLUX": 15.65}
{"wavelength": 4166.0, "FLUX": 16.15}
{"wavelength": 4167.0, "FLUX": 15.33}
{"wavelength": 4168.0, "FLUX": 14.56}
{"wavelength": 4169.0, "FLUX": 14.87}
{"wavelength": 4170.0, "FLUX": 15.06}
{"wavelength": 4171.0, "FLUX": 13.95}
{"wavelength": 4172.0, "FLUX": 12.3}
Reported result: 0.1 AA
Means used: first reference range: 13.1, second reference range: 13.2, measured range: 13.1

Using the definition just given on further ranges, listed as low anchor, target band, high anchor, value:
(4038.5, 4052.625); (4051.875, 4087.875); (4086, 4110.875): -0.92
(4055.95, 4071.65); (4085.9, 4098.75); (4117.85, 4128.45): -0.49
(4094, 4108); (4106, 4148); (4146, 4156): -4.57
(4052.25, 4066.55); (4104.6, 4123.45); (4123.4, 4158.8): -0.38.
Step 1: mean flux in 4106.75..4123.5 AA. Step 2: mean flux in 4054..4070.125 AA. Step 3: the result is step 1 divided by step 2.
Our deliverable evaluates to 1.06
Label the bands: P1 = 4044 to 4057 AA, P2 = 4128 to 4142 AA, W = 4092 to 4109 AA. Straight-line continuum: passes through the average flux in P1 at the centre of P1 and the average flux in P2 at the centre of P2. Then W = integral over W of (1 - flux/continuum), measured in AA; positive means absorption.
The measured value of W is 2.3 AA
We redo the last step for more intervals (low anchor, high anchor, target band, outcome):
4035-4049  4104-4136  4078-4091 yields -0.73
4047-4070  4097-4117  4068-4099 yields -1.84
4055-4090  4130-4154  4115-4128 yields -0.37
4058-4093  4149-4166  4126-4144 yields -0.32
